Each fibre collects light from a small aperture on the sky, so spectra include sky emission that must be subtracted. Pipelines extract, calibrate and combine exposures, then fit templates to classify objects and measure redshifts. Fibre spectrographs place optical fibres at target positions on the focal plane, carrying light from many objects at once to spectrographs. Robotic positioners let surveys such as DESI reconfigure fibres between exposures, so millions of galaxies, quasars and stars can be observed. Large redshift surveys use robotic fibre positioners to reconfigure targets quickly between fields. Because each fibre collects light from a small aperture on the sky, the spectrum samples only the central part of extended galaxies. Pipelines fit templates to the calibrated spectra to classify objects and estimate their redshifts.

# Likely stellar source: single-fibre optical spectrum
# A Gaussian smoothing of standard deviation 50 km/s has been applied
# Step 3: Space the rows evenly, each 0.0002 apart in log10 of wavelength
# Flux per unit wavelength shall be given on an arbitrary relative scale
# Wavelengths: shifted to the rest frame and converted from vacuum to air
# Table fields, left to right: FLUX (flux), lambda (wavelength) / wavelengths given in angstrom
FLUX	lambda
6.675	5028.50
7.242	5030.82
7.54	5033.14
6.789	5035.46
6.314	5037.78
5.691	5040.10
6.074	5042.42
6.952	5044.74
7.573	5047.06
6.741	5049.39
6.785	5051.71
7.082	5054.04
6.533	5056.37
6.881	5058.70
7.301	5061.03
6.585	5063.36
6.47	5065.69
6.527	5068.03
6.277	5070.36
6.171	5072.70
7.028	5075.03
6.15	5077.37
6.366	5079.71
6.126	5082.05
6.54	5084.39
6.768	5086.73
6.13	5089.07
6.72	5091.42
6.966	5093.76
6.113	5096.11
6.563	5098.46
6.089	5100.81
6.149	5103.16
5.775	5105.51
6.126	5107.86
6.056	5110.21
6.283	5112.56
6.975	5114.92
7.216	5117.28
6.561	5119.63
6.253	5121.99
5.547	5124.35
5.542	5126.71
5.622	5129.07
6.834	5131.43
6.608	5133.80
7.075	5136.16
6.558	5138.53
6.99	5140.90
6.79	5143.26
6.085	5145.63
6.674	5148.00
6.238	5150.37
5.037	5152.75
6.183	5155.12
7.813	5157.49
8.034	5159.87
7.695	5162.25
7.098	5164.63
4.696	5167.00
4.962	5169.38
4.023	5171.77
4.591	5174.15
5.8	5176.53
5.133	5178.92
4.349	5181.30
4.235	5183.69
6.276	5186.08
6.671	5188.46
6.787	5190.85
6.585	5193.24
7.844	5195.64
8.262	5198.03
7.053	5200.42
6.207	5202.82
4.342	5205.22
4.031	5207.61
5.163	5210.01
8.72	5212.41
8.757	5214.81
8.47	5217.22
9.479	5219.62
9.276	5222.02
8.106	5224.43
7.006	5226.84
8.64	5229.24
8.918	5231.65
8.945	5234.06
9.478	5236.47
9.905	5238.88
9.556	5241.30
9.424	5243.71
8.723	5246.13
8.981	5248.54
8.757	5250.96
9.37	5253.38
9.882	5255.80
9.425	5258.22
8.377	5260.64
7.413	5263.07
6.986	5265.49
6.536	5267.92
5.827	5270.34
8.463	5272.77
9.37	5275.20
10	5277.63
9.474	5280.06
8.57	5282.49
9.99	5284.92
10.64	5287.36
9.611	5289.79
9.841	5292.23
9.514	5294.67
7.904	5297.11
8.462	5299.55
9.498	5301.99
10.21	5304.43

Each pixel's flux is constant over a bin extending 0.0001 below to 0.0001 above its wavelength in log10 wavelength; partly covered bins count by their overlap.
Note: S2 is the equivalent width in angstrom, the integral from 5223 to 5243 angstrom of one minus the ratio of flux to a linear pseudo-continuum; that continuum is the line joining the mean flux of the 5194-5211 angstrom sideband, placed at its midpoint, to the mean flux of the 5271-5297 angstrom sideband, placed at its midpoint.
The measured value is -3.97 angstrom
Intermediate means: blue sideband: 6.15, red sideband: 9.4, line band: 8.84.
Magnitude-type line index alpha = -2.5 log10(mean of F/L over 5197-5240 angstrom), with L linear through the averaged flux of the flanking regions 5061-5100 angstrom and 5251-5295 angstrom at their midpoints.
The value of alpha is 0.05 mag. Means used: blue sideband 6.49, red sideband 8.83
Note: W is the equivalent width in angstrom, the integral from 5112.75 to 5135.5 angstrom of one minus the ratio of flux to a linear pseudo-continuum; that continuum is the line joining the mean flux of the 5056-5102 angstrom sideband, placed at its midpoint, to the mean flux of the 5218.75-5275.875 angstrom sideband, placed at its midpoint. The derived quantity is 2.27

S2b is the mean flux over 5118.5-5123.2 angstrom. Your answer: 6.4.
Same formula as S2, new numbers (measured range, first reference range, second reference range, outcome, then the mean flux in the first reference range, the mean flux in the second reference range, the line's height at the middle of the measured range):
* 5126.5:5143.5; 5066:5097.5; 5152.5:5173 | -0.7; 6.45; 6.22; 6.3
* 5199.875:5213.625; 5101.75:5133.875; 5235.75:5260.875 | 4.1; 6.24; 9.29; 8.32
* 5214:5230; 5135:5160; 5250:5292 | -1.2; 6.62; 8.77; 7.92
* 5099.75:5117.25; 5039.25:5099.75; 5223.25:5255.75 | 2.1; 6.58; 8.94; 7.13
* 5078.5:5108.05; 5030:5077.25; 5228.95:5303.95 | 3.2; 6.71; 8.93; 7.13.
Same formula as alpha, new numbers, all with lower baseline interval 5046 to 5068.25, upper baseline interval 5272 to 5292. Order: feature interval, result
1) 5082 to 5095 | 0.103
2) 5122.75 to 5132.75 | 0.288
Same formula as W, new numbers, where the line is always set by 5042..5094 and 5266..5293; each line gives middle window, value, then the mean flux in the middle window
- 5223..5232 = 0.22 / 8.12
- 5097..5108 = 1.36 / 6.14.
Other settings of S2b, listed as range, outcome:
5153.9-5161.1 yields 7.33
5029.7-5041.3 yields 6.71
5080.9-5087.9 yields 6.48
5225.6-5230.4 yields 7.82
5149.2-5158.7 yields 6.32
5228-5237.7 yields 9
